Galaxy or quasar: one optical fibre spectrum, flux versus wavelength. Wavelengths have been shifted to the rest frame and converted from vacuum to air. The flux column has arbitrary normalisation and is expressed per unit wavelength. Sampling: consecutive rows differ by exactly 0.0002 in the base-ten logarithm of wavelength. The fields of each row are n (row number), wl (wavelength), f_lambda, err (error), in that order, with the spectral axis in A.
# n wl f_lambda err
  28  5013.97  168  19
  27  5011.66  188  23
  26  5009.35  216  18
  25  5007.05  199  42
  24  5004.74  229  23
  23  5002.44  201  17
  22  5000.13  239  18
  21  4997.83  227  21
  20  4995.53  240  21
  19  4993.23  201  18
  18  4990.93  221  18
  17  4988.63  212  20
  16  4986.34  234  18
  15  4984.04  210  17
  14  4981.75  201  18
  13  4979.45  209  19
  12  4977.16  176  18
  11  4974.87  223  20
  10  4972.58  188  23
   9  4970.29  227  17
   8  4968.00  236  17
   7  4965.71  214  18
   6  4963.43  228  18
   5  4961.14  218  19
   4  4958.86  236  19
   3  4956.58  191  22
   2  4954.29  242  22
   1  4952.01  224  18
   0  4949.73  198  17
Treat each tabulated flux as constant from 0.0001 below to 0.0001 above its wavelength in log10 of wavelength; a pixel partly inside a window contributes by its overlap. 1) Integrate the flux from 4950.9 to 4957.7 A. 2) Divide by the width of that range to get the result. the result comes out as 219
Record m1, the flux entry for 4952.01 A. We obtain 224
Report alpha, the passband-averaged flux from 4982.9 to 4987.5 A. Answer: 222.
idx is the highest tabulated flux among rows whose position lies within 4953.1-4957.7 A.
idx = 242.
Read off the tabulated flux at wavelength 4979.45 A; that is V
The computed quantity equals 209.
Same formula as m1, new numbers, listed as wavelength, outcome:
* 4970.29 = 227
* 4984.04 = 210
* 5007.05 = 199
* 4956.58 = 191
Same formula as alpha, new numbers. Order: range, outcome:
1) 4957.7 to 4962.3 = 227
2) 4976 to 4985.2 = 199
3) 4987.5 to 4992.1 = 216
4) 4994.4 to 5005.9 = 227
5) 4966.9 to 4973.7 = 217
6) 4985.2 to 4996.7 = 222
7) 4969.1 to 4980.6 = 205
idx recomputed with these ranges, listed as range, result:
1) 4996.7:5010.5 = 239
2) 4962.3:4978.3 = 236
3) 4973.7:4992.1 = 234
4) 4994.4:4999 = 240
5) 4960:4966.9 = 228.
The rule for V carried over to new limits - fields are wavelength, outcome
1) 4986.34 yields 234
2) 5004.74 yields 229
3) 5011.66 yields 188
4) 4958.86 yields 236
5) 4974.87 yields 223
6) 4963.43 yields 228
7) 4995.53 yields 240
